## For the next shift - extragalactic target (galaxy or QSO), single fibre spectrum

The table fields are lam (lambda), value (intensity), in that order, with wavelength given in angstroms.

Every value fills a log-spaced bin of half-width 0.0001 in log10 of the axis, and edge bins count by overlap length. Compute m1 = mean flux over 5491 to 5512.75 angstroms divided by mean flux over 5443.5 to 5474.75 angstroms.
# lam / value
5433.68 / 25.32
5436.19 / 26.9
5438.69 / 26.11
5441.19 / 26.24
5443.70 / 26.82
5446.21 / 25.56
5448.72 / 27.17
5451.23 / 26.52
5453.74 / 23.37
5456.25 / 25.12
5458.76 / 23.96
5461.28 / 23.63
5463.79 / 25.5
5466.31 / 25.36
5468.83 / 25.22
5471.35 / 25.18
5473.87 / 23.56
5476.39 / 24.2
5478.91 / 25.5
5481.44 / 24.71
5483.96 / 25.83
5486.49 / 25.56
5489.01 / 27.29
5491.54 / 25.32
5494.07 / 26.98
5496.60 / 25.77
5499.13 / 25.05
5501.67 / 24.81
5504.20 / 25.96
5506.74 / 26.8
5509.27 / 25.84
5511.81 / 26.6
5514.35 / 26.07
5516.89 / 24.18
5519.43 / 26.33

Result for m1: 1.03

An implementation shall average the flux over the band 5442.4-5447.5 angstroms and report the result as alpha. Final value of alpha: 26.2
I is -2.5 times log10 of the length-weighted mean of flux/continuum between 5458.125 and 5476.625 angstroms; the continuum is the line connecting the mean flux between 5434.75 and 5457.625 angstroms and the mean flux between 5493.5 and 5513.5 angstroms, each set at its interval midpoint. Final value 0.06 mag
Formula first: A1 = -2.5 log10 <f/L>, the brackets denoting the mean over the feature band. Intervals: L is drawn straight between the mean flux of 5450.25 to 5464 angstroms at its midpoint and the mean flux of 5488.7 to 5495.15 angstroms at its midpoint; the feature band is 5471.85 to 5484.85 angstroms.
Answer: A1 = 0.04 mag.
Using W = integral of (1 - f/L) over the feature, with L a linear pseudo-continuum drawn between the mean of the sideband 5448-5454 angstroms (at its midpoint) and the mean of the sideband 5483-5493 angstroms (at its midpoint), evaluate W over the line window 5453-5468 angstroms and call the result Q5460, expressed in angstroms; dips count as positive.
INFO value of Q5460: 0.8 angstroms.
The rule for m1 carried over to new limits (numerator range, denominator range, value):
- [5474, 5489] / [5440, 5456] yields 0.97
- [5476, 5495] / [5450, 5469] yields 1.04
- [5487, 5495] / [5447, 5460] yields 1.05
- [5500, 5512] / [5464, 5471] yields 1.02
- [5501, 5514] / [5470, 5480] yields 1.06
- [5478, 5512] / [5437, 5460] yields 1.01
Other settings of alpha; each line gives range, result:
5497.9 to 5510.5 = 25.7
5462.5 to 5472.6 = 25.3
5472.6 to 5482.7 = 24.5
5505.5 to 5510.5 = 26.4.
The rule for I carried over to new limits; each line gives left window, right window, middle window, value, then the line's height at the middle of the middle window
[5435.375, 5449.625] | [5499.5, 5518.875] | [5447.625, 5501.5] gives 0.035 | 26.1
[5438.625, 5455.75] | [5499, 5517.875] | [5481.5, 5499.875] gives -0.006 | 25.8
